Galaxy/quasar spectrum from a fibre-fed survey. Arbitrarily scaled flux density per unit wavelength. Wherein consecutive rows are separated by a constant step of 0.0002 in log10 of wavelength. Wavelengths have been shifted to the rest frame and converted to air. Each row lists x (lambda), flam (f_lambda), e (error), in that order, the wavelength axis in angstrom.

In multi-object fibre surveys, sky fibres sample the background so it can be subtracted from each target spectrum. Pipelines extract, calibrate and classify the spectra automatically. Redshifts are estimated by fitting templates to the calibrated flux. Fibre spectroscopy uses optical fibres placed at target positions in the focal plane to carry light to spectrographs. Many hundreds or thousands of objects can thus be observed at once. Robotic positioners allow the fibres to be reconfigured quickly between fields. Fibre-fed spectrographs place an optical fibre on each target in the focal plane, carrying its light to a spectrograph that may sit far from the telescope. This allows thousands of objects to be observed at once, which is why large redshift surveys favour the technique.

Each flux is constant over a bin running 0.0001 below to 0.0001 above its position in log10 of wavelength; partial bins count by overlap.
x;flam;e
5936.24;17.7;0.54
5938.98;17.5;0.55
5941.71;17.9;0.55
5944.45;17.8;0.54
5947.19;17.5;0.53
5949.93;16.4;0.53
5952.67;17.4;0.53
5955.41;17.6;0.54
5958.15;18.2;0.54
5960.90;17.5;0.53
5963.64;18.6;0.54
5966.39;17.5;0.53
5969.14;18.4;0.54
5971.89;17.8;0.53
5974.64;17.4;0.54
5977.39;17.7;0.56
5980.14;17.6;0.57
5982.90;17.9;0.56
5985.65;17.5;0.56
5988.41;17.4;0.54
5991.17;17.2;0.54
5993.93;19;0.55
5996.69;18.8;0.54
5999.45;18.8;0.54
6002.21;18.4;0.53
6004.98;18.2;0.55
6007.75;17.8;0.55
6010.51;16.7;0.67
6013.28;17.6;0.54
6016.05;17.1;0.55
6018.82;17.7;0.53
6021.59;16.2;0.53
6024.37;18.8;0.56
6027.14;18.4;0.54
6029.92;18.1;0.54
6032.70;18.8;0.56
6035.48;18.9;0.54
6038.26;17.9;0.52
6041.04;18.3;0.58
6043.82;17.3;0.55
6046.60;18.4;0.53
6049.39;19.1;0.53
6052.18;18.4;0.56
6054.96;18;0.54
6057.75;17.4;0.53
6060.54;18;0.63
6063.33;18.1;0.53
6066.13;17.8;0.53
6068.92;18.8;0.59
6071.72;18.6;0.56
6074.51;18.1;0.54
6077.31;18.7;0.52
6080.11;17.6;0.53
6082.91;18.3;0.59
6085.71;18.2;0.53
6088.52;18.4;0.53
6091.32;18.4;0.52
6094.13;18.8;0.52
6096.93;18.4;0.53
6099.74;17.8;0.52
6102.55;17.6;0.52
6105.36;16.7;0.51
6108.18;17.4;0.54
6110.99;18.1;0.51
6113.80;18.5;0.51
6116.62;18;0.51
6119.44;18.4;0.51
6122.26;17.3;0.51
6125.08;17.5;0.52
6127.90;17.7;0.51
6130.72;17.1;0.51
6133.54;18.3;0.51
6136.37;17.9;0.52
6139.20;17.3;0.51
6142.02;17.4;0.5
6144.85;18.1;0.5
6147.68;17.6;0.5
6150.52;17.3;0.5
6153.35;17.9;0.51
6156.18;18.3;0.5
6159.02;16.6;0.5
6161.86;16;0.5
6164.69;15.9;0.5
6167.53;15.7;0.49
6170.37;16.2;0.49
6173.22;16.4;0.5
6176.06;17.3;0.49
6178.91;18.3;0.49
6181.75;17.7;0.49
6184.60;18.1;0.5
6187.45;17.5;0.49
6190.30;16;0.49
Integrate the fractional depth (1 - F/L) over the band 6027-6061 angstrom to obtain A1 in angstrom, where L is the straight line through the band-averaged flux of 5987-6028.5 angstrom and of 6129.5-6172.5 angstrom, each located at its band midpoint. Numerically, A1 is -1.03 angstrom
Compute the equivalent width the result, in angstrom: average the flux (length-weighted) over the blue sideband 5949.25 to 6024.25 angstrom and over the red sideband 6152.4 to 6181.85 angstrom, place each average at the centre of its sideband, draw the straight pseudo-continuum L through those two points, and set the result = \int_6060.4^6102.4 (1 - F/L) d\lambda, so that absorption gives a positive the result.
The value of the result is -2.3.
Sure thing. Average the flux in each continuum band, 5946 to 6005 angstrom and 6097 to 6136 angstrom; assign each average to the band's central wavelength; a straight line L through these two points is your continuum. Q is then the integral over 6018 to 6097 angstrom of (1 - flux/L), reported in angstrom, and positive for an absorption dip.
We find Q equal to -1.8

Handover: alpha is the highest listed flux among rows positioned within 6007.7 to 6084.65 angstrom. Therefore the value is 19.1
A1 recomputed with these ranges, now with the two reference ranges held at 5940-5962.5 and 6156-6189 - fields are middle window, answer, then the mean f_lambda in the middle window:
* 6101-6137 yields -1.3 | 17.7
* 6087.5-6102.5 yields -1.0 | 18.3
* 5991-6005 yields -0.9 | 18.5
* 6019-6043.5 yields -1.1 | 18.1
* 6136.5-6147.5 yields -0.4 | 17.6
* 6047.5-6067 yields -1.0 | 18.1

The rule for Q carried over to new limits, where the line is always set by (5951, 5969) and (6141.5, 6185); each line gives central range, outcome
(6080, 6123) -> -1.6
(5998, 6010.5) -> -0.3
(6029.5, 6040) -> -0.5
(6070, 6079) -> -0.5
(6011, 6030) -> 0.0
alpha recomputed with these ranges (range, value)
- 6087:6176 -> 18.8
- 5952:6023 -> 19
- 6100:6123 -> 18.5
